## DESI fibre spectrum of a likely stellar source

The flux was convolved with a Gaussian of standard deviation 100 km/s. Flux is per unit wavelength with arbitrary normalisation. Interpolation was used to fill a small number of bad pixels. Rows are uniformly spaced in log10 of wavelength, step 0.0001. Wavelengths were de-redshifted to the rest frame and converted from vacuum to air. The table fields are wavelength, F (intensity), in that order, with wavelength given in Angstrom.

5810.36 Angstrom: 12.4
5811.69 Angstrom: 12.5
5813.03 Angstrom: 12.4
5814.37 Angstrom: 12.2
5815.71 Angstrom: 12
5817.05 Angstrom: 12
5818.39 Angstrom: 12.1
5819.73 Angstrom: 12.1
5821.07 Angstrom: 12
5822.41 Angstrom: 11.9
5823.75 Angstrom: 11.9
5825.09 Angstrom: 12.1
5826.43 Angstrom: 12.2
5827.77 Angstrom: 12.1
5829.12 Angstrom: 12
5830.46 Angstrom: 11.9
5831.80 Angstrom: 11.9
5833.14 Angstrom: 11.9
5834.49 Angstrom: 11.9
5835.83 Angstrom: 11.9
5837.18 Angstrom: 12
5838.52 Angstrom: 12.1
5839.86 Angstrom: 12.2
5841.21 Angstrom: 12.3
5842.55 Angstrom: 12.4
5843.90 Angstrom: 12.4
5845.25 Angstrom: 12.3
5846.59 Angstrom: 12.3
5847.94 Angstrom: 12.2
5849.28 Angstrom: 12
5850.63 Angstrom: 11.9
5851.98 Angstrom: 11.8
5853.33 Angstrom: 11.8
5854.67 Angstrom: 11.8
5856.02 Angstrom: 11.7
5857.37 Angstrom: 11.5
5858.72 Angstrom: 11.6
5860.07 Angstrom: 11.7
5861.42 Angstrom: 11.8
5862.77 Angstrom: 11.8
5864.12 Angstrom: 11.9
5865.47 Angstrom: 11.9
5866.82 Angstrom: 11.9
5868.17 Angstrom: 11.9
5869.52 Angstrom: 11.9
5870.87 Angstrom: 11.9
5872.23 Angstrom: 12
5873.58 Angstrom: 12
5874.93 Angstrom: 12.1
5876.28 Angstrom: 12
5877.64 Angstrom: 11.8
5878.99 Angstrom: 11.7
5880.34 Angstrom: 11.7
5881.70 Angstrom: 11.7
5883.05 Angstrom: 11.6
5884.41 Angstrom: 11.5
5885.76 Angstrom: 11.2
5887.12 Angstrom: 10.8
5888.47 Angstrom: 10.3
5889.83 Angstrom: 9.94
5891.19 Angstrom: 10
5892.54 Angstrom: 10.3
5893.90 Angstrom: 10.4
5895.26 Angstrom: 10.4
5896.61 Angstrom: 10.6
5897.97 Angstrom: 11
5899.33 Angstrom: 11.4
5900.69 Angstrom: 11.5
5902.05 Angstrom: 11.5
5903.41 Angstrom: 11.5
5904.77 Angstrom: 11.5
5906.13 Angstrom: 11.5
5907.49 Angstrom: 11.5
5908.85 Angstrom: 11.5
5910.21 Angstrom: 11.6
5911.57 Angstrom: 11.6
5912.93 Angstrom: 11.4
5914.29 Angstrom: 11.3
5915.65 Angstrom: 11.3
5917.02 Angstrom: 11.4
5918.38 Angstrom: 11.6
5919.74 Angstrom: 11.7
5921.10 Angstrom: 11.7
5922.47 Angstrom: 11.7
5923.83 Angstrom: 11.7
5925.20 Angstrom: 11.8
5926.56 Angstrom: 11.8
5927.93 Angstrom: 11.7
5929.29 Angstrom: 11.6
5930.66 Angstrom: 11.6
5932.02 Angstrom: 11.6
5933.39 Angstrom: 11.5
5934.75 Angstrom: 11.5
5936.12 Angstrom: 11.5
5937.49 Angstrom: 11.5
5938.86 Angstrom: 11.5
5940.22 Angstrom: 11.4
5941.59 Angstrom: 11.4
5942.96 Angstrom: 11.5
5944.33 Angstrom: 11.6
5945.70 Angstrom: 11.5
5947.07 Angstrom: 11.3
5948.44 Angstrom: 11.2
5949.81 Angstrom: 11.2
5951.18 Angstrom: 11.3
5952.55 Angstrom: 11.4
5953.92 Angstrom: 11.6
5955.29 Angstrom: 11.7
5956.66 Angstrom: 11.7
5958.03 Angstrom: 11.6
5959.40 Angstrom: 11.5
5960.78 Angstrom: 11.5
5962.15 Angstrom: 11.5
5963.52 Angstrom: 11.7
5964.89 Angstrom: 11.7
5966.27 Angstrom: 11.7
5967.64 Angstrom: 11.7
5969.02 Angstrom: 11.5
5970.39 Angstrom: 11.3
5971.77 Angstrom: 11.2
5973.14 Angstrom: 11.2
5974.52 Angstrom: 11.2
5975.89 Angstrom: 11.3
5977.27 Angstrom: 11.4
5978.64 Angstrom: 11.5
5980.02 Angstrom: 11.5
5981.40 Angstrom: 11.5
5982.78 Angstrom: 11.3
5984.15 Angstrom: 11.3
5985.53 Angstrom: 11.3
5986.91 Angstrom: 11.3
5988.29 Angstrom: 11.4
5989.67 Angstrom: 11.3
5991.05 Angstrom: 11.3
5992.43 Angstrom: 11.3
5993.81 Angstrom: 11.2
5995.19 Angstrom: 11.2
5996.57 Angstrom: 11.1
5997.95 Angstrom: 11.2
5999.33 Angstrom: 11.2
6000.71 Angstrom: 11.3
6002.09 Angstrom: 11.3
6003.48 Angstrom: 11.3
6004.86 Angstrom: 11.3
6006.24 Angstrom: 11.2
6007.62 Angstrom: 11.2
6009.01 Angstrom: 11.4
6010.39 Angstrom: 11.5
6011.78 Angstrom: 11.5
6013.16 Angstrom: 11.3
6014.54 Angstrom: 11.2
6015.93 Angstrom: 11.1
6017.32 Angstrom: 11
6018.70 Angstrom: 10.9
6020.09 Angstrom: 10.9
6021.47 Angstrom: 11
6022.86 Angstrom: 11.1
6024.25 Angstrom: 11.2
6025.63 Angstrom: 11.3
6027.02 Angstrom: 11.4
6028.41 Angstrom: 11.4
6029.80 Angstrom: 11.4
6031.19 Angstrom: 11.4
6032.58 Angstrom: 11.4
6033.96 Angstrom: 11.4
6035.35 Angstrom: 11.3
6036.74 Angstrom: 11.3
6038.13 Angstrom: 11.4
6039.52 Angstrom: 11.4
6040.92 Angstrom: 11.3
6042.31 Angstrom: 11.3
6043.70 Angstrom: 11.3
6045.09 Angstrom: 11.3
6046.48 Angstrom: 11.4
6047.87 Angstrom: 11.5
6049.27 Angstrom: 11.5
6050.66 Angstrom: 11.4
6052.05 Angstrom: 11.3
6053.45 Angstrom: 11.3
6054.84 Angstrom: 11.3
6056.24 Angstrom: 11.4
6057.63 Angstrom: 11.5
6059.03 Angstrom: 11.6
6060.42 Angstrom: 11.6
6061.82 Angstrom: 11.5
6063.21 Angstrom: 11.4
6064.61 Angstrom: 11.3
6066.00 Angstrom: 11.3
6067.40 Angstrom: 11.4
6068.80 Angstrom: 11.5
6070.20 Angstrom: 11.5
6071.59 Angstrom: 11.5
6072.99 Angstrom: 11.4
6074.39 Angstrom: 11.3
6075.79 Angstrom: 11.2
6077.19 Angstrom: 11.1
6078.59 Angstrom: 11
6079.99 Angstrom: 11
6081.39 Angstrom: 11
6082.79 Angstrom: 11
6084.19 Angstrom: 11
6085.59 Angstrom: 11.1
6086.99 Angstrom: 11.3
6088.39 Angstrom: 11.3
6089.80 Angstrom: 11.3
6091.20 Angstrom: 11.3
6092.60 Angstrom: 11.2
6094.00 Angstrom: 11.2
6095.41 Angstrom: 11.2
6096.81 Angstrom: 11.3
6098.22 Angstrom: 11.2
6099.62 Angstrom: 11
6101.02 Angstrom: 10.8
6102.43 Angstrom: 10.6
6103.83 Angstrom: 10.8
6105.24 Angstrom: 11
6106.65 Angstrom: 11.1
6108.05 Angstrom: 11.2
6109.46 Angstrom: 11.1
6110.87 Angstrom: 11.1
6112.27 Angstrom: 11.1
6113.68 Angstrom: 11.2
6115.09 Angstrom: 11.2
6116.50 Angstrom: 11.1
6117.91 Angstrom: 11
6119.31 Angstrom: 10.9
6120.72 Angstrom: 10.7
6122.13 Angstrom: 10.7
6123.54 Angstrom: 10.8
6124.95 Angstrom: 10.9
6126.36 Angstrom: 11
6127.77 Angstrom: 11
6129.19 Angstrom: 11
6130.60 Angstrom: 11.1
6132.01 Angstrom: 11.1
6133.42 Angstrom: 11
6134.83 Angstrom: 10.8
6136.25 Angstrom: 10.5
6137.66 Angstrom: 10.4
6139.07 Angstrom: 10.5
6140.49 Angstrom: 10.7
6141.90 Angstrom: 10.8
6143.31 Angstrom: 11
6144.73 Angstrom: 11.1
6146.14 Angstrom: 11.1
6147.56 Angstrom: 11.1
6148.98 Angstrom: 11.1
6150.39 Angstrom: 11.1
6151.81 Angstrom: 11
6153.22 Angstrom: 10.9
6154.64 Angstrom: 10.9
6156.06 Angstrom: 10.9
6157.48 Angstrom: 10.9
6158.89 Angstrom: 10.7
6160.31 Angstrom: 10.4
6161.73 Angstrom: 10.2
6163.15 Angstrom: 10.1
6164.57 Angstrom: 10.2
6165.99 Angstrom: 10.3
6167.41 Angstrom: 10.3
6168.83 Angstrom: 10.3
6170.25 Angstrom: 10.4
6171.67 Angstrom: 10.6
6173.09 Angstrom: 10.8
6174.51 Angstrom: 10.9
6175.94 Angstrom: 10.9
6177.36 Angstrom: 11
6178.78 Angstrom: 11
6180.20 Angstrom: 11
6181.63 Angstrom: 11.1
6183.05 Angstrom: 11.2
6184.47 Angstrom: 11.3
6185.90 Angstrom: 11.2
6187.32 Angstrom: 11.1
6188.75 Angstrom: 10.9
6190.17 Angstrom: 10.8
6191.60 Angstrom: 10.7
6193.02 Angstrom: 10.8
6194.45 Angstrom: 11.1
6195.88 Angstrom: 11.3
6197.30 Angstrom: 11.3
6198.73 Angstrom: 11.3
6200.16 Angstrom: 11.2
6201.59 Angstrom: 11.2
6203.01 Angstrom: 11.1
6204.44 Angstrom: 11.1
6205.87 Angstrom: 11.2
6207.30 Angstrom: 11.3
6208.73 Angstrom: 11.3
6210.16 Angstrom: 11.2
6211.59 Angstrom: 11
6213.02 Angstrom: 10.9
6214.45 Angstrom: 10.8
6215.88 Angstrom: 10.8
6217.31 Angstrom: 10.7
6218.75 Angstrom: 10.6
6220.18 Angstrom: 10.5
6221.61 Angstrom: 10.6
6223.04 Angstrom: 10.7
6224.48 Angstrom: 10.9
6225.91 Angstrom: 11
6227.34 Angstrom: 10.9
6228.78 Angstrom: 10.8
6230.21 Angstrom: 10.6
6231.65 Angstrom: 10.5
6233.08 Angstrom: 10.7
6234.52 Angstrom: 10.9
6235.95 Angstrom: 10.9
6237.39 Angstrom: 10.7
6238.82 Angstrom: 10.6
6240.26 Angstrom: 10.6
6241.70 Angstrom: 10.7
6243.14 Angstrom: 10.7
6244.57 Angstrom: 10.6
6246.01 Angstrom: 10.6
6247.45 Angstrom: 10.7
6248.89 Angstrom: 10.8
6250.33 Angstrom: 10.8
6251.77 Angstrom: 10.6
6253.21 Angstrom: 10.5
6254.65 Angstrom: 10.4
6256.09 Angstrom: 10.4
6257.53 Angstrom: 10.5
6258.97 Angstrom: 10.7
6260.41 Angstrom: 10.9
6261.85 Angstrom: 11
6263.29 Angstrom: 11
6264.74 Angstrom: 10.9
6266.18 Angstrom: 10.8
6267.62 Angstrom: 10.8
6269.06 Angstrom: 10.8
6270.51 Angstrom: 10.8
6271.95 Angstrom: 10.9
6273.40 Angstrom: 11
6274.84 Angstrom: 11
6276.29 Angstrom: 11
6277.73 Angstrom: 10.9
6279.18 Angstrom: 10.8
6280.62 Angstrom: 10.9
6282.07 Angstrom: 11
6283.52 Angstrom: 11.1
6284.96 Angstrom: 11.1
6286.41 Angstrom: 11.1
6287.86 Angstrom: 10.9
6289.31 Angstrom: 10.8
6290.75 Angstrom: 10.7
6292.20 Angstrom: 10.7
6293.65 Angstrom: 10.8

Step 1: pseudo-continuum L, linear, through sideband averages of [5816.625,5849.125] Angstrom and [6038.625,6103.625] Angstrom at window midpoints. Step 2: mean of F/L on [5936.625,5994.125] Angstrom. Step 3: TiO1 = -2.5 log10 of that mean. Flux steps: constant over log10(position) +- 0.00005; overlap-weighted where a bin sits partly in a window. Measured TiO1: 0.02 mag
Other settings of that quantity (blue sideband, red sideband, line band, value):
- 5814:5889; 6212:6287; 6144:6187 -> 0.02 mag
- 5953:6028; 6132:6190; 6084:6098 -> -0.02 mag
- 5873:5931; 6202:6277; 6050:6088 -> -0.02 mag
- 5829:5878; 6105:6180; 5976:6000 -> 0.01 mag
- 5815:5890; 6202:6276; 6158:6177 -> 0.05 mag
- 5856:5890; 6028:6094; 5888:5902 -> 0.09 mag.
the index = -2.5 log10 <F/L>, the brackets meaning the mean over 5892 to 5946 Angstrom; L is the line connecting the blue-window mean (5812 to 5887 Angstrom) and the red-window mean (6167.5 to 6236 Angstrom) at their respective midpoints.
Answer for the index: 0.030 mag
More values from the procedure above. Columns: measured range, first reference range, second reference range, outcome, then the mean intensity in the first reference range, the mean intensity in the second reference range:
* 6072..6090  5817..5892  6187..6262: 0.01 mag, 11.8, 10.8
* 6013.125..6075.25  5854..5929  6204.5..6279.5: -0.02 mag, 11.5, 10.8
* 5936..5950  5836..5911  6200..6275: 0.00 mag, 11.6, 10.8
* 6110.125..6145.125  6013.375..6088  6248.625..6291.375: 0.02 mag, 11.3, 10.8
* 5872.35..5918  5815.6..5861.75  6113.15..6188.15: 0.05 mag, 12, 10.8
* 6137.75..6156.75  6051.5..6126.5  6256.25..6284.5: 0.02 mag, 11.2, 10.9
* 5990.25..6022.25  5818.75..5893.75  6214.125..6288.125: 0.02 mag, 11.8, 10.8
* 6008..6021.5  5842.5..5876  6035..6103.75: 0.02 mag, 11.9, 11.3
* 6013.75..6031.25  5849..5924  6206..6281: 0.00 mag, 11.5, 10.8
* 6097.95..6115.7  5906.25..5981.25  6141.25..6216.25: 0.01 mag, 11.5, 10.9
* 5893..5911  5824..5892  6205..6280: 0.04 mag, 11.8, 10.8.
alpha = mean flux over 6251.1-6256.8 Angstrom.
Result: 10.5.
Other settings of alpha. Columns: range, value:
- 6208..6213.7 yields 11.1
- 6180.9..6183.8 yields 11.2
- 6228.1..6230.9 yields 10.7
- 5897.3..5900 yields 11.2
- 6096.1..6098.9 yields 11.2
